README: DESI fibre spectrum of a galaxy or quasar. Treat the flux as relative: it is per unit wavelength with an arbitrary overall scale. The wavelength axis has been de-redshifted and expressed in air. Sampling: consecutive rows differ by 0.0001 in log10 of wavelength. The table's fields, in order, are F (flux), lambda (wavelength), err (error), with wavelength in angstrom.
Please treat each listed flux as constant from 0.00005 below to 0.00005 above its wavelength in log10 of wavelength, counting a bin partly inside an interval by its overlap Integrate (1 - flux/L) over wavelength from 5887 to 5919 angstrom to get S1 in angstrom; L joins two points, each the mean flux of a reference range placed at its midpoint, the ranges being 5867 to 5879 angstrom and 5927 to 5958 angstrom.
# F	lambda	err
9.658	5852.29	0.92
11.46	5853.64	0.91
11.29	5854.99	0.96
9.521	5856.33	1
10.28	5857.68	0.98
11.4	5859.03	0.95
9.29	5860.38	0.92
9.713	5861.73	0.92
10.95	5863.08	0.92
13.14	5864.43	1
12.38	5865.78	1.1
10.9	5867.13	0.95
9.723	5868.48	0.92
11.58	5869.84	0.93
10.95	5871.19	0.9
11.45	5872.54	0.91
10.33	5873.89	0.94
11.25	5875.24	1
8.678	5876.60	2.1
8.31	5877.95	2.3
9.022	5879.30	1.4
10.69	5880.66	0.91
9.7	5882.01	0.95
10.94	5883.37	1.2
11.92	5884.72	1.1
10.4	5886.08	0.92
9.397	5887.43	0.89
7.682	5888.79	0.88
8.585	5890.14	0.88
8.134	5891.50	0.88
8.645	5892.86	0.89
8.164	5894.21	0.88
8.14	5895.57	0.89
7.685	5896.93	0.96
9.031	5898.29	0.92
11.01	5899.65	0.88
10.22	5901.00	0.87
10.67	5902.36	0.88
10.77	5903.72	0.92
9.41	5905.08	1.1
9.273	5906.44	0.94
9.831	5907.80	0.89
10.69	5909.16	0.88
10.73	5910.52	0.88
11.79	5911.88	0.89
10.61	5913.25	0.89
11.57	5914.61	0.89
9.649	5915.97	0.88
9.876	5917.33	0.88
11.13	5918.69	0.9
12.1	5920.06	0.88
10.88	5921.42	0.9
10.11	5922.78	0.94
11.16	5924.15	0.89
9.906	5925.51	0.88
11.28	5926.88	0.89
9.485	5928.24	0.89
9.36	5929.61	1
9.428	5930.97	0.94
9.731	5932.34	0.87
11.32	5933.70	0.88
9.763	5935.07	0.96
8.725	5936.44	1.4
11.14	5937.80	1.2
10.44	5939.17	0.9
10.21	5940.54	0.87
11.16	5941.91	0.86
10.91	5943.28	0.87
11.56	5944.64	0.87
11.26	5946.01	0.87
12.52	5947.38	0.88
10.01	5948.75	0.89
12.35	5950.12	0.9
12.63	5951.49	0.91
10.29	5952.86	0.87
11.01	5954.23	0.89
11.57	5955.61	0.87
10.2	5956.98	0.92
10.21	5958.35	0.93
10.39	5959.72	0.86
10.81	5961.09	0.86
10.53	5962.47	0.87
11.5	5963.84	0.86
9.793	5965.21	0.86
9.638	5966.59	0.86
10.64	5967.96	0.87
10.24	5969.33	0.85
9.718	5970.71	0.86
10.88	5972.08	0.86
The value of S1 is 2.4 angstrom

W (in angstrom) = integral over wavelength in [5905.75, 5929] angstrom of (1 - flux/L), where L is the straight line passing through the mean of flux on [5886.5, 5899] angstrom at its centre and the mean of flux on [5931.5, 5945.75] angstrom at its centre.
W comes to -2.6 angstrom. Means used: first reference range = 8.43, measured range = 10.6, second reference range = 10.5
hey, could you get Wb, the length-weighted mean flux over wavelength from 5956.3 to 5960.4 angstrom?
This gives 10.3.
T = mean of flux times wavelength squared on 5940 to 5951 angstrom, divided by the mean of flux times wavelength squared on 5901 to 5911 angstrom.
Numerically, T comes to 1.1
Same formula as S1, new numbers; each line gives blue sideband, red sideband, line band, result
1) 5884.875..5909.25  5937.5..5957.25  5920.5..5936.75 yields 0.50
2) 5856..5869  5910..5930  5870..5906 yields 3.48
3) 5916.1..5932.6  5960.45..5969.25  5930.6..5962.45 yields -1.08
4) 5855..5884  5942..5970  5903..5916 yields 0.27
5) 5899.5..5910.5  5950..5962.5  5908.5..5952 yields -0.56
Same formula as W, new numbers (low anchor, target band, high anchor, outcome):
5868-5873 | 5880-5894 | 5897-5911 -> 1.3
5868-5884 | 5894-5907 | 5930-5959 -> 1.2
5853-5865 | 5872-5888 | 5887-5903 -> -0.8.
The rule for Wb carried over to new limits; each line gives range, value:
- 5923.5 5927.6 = 10.8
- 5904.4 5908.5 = 9.51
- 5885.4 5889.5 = 9.17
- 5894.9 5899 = 8.29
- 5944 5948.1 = 11.8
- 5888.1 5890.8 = 8.14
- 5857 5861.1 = 10.3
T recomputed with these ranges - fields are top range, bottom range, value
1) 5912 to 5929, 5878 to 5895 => 1.15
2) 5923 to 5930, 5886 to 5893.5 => 1.20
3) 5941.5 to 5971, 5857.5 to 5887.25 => 1.06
